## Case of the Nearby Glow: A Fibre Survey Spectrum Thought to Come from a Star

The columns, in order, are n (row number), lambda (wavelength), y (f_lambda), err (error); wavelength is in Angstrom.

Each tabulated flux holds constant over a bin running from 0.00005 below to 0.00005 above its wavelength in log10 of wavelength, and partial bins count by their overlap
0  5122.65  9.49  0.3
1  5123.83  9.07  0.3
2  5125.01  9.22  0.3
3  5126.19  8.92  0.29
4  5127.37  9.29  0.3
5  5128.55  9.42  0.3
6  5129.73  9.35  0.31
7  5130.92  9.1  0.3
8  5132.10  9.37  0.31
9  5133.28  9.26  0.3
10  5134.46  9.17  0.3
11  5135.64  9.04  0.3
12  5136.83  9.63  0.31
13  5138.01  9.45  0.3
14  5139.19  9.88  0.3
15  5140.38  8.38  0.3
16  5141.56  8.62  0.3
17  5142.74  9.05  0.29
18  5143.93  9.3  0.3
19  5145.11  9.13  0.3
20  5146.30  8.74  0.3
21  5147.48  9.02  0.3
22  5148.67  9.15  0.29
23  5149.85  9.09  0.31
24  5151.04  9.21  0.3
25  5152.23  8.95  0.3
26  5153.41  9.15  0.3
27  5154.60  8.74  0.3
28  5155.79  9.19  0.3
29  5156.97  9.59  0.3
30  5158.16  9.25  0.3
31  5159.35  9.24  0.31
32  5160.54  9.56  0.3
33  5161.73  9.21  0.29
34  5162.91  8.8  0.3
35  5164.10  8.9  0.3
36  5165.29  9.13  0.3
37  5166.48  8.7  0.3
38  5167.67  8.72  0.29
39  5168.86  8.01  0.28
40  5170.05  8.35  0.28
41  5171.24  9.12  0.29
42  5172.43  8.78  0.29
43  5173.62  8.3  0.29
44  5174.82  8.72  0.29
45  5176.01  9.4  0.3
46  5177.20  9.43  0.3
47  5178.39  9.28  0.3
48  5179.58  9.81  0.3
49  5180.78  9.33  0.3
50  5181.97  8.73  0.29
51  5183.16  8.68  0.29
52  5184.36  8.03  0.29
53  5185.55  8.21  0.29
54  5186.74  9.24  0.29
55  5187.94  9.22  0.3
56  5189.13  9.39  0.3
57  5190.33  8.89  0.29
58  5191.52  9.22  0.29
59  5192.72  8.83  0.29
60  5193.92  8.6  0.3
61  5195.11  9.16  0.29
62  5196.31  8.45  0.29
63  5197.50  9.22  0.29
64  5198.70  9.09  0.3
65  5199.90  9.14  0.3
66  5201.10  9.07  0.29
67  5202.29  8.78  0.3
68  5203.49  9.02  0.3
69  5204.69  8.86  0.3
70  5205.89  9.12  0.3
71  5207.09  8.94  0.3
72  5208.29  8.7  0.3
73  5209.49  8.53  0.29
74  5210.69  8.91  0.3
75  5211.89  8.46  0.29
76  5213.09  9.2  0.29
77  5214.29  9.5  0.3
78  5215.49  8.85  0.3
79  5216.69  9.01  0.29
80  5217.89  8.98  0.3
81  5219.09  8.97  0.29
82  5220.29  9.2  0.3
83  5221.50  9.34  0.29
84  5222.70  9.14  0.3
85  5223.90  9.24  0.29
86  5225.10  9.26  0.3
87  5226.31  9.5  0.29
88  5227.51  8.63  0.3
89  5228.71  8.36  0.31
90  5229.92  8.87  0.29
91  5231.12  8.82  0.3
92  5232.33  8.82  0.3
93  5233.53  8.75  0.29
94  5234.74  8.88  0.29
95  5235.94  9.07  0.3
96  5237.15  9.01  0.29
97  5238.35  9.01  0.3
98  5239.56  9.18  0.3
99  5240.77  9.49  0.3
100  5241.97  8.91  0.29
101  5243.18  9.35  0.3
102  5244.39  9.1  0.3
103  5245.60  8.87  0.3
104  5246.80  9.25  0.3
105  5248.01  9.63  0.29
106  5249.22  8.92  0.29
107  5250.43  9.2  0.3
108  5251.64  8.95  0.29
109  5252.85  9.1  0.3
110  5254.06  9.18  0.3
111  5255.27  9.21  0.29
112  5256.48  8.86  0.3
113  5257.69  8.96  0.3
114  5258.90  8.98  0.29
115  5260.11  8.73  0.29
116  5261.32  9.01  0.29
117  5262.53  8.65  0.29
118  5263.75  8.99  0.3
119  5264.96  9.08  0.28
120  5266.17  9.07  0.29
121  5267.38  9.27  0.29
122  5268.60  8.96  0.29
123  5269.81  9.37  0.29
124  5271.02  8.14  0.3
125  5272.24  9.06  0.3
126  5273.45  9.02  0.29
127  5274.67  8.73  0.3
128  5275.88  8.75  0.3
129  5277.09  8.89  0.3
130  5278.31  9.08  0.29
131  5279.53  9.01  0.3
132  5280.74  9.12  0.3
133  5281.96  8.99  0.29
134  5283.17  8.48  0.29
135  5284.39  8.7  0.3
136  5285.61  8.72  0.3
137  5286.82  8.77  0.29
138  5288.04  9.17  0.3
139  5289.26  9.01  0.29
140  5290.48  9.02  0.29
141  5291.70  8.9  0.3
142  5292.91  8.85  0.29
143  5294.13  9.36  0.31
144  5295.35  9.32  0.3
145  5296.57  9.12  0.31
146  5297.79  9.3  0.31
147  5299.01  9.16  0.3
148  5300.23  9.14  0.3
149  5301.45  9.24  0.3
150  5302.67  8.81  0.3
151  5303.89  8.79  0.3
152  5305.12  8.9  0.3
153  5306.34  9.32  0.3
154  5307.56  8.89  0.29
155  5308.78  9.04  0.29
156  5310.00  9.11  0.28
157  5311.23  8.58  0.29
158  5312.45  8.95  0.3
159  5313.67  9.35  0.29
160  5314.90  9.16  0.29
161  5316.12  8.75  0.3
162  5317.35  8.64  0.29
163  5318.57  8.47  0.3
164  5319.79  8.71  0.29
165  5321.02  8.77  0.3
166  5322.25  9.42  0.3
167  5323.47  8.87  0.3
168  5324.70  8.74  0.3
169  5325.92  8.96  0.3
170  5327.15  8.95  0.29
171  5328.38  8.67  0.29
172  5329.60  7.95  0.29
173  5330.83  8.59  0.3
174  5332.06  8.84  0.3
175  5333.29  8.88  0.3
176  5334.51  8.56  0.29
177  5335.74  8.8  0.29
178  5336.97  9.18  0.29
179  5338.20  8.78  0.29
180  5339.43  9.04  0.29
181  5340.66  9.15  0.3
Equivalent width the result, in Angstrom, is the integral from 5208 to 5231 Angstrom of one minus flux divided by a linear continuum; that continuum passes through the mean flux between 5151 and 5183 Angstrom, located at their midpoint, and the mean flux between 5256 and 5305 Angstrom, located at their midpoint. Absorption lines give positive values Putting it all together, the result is 0.0 Angstrom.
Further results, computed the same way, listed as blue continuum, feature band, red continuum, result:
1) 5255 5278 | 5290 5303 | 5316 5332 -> -0.4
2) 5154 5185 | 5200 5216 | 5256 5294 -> 0.0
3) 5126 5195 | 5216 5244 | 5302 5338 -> -0.2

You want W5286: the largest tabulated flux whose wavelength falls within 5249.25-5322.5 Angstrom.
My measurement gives 9.42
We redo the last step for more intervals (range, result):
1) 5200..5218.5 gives 9.5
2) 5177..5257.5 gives 9.81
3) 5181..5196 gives 9.39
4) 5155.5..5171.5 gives 9.59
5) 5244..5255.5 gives 9.63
